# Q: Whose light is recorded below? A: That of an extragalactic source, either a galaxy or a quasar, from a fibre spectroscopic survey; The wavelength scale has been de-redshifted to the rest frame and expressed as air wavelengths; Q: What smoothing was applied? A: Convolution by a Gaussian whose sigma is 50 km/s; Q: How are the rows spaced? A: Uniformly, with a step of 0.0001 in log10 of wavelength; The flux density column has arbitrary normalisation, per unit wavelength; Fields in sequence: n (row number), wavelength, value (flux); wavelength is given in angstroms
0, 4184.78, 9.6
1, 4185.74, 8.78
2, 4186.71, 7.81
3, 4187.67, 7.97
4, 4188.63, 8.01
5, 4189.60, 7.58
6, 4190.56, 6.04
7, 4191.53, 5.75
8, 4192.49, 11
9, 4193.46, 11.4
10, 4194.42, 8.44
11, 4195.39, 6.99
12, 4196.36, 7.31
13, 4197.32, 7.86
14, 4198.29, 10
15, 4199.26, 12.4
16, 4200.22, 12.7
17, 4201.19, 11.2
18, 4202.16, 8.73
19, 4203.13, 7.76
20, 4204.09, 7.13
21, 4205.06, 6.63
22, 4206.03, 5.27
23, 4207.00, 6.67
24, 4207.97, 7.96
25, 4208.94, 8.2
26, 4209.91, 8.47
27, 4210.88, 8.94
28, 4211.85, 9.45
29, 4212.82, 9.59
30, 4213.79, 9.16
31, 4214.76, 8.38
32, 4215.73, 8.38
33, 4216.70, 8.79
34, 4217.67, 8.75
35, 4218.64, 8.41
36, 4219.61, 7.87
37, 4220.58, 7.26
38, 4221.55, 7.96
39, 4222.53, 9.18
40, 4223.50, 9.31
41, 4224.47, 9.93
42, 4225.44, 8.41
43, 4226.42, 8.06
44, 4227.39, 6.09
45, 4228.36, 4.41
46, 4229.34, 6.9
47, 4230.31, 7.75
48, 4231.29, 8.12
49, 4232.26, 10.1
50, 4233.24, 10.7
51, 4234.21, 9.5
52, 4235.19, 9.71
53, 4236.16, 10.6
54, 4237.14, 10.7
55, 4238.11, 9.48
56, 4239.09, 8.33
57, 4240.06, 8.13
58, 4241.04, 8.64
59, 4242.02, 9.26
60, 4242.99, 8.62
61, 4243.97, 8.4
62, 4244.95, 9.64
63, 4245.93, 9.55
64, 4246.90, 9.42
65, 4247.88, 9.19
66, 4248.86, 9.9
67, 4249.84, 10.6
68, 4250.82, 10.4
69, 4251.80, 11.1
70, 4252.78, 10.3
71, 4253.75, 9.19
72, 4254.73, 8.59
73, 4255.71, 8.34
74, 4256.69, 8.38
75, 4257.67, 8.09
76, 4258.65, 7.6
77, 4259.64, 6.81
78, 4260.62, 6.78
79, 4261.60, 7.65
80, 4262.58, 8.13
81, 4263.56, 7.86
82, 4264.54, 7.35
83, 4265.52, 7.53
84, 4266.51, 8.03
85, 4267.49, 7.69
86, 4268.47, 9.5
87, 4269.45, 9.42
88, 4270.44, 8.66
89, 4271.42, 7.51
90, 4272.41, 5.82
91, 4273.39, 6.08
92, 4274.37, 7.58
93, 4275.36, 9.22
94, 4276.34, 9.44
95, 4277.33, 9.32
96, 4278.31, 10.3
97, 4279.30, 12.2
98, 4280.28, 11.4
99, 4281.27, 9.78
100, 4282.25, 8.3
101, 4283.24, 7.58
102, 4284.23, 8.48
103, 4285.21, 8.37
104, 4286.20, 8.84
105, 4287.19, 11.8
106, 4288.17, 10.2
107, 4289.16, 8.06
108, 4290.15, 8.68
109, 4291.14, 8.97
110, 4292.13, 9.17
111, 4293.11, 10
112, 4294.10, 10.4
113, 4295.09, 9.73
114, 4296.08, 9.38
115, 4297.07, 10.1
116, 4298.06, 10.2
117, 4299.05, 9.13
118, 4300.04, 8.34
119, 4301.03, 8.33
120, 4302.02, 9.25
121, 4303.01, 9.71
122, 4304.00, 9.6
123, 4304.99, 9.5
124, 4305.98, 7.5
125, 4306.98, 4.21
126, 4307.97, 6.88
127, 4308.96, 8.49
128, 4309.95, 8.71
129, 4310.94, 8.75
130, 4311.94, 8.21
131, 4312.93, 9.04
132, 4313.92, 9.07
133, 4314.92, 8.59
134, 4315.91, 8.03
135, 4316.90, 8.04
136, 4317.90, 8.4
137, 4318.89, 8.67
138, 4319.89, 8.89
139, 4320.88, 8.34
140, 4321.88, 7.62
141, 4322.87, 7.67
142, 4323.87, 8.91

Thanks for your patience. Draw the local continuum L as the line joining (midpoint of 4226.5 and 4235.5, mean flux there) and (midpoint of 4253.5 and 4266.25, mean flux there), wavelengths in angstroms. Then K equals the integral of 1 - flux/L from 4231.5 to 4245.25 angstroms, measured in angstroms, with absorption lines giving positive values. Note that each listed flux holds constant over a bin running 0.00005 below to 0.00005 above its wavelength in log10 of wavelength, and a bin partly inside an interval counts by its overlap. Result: -2.3 angstroms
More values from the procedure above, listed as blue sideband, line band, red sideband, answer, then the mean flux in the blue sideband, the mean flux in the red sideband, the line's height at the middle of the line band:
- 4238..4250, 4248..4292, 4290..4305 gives 2.32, 9.11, 9.42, 9.26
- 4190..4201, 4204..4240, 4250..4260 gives 2.57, 9.13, 8.96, 9.05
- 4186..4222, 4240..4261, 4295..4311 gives -1.06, 8.44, 8.67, 8.55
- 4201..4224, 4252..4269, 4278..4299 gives 1.77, 8.28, 9.6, 9.11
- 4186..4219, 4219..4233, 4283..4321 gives 0.94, 8.51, 8.82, 8.58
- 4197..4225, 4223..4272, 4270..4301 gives 1.24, 8.71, 9.12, 8.91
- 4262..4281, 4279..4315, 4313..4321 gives -2.00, 8.59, 8.54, 8.56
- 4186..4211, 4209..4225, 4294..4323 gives -0.57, 8.39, 8.61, 8.42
